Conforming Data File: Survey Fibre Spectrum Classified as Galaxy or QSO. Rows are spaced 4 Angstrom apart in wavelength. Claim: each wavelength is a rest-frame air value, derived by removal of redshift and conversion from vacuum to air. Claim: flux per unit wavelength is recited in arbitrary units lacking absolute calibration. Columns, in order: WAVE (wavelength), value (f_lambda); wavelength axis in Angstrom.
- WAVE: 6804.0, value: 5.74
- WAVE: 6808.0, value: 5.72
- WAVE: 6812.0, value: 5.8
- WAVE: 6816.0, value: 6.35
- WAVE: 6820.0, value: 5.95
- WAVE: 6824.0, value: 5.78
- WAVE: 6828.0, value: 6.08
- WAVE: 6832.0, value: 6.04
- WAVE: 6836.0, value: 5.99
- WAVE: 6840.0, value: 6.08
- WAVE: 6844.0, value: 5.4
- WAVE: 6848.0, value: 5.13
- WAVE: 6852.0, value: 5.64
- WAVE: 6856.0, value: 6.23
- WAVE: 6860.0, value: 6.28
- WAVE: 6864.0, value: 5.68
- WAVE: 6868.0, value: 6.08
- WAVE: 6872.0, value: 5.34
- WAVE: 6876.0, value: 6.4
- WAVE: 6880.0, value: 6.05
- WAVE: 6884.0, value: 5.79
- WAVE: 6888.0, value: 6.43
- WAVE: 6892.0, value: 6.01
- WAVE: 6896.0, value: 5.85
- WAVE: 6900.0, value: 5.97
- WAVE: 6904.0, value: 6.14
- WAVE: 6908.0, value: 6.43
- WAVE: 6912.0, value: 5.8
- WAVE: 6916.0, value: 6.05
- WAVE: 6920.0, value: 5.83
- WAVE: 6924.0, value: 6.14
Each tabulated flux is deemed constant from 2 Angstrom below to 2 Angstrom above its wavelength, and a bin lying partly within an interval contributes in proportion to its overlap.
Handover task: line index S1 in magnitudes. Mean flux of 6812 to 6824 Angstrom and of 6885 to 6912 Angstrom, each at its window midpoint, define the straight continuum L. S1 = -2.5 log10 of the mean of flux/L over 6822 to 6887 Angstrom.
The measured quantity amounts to 0.03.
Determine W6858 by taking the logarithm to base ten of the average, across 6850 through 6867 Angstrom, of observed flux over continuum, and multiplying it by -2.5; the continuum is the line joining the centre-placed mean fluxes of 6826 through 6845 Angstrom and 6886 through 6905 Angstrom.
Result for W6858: 0.01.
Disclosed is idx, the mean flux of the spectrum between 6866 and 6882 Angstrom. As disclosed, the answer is 5.97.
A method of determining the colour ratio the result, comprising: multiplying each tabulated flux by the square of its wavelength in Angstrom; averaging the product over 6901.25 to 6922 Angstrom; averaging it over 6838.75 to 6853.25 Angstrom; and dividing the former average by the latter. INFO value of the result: 1.11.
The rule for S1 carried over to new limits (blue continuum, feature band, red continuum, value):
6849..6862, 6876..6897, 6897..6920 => -0.01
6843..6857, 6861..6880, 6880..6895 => -0.01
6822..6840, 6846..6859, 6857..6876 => 0.04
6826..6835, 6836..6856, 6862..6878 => 0.06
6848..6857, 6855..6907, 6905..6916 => -0.02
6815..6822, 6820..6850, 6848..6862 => 0.04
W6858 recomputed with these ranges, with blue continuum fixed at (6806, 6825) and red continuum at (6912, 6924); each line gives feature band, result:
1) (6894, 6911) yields -0.024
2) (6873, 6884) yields -0.022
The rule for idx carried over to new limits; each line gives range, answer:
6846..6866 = 5.79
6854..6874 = 5.92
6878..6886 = 5.92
